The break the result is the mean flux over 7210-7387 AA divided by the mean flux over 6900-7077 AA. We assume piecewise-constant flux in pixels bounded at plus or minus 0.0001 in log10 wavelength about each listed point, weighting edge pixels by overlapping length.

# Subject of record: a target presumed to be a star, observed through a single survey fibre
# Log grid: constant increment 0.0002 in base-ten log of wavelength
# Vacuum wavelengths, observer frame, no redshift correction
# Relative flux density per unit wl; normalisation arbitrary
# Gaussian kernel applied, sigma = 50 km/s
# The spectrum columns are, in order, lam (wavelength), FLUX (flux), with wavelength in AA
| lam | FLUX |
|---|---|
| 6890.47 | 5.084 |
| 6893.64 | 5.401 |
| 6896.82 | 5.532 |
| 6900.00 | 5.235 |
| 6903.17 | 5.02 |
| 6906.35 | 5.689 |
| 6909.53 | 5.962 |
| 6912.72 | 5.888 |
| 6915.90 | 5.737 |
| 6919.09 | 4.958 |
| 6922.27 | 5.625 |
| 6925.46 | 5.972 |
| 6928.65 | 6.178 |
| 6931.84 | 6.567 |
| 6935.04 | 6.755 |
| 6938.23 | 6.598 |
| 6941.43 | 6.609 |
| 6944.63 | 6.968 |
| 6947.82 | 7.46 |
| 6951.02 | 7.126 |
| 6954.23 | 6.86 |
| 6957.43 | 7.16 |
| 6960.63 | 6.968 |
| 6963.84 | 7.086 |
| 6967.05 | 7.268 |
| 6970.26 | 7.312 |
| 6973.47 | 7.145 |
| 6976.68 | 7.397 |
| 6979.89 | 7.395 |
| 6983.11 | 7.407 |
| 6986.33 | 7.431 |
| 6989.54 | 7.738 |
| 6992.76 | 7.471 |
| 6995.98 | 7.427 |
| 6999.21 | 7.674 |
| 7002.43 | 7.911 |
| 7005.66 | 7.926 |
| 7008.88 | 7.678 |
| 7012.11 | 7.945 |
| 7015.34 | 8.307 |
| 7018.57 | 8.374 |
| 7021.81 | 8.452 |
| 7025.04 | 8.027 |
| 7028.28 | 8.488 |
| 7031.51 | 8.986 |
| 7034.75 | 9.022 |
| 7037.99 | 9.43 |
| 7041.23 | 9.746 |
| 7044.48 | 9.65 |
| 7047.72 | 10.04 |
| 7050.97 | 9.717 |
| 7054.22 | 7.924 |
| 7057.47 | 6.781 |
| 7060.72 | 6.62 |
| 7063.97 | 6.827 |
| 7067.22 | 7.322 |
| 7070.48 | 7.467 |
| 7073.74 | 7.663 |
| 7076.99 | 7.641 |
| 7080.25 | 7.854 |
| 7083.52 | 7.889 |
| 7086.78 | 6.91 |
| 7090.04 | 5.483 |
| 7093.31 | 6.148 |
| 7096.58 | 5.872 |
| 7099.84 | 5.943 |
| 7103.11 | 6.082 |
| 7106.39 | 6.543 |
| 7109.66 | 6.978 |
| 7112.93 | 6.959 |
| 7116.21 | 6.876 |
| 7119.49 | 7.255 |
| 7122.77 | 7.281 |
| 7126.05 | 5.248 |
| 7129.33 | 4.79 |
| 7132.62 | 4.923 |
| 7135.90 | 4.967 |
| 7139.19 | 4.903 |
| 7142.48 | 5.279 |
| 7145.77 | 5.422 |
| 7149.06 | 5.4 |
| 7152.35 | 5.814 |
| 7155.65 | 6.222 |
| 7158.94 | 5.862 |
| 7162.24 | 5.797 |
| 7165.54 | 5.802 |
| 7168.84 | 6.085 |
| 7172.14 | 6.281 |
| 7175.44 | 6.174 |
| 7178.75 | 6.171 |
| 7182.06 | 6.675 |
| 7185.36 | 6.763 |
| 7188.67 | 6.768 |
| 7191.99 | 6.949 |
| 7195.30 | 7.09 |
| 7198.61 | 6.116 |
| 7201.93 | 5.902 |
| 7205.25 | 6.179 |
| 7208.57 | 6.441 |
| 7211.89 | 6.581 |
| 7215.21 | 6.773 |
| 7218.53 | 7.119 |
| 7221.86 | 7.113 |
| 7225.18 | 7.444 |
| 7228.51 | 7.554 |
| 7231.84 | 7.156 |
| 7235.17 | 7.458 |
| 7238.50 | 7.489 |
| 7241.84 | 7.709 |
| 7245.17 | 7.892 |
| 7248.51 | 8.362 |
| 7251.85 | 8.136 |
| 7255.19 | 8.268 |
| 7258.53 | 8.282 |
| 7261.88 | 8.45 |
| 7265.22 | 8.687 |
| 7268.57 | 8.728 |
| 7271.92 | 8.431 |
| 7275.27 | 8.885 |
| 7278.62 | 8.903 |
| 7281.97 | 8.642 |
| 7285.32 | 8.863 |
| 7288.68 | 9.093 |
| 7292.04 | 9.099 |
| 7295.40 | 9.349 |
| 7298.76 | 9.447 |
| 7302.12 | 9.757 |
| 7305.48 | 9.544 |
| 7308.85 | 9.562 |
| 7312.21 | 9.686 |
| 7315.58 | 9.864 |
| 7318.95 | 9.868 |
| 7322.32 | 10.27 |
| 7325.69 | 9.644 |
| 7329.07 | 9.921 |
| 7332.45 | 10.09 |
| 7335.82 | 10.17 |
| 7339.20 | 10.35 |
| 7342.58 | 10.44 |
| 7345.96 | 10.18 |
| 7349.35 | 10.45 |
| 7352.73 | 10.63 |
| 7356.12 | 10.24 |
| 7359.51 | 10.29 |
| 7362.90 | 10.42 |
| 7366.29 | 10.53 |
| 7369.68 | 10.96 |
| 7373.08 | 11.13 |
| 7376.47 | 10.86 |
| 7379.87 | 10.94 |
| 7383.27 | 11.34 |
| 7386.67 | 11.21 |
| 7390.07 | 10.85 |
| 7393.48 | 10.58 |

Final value 1.2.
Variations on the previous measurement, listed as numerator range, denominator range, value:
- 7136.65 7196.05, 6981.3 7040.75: 0.74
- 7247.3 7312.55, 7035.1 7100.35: 1.16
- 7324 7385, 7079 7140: 1.67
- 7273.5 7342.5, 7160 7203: 1.51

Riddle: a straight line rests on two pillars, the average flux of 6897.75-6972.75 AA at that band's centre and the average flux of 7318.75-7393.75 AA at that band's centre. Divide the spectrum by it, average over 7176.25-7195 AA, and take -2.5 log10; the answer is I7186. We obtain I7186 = 0.31 mag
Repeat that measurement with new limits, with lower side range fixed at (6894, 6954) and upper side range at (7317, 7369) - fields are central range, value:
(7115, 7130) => 0.256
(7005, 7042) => -0.199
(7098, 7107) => 0.269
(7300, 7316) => 0.026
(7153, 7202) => 0.337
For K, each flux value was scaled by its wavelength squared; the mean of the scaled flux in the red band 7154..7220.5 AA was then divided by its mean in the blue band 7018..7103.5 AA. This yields 0.8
